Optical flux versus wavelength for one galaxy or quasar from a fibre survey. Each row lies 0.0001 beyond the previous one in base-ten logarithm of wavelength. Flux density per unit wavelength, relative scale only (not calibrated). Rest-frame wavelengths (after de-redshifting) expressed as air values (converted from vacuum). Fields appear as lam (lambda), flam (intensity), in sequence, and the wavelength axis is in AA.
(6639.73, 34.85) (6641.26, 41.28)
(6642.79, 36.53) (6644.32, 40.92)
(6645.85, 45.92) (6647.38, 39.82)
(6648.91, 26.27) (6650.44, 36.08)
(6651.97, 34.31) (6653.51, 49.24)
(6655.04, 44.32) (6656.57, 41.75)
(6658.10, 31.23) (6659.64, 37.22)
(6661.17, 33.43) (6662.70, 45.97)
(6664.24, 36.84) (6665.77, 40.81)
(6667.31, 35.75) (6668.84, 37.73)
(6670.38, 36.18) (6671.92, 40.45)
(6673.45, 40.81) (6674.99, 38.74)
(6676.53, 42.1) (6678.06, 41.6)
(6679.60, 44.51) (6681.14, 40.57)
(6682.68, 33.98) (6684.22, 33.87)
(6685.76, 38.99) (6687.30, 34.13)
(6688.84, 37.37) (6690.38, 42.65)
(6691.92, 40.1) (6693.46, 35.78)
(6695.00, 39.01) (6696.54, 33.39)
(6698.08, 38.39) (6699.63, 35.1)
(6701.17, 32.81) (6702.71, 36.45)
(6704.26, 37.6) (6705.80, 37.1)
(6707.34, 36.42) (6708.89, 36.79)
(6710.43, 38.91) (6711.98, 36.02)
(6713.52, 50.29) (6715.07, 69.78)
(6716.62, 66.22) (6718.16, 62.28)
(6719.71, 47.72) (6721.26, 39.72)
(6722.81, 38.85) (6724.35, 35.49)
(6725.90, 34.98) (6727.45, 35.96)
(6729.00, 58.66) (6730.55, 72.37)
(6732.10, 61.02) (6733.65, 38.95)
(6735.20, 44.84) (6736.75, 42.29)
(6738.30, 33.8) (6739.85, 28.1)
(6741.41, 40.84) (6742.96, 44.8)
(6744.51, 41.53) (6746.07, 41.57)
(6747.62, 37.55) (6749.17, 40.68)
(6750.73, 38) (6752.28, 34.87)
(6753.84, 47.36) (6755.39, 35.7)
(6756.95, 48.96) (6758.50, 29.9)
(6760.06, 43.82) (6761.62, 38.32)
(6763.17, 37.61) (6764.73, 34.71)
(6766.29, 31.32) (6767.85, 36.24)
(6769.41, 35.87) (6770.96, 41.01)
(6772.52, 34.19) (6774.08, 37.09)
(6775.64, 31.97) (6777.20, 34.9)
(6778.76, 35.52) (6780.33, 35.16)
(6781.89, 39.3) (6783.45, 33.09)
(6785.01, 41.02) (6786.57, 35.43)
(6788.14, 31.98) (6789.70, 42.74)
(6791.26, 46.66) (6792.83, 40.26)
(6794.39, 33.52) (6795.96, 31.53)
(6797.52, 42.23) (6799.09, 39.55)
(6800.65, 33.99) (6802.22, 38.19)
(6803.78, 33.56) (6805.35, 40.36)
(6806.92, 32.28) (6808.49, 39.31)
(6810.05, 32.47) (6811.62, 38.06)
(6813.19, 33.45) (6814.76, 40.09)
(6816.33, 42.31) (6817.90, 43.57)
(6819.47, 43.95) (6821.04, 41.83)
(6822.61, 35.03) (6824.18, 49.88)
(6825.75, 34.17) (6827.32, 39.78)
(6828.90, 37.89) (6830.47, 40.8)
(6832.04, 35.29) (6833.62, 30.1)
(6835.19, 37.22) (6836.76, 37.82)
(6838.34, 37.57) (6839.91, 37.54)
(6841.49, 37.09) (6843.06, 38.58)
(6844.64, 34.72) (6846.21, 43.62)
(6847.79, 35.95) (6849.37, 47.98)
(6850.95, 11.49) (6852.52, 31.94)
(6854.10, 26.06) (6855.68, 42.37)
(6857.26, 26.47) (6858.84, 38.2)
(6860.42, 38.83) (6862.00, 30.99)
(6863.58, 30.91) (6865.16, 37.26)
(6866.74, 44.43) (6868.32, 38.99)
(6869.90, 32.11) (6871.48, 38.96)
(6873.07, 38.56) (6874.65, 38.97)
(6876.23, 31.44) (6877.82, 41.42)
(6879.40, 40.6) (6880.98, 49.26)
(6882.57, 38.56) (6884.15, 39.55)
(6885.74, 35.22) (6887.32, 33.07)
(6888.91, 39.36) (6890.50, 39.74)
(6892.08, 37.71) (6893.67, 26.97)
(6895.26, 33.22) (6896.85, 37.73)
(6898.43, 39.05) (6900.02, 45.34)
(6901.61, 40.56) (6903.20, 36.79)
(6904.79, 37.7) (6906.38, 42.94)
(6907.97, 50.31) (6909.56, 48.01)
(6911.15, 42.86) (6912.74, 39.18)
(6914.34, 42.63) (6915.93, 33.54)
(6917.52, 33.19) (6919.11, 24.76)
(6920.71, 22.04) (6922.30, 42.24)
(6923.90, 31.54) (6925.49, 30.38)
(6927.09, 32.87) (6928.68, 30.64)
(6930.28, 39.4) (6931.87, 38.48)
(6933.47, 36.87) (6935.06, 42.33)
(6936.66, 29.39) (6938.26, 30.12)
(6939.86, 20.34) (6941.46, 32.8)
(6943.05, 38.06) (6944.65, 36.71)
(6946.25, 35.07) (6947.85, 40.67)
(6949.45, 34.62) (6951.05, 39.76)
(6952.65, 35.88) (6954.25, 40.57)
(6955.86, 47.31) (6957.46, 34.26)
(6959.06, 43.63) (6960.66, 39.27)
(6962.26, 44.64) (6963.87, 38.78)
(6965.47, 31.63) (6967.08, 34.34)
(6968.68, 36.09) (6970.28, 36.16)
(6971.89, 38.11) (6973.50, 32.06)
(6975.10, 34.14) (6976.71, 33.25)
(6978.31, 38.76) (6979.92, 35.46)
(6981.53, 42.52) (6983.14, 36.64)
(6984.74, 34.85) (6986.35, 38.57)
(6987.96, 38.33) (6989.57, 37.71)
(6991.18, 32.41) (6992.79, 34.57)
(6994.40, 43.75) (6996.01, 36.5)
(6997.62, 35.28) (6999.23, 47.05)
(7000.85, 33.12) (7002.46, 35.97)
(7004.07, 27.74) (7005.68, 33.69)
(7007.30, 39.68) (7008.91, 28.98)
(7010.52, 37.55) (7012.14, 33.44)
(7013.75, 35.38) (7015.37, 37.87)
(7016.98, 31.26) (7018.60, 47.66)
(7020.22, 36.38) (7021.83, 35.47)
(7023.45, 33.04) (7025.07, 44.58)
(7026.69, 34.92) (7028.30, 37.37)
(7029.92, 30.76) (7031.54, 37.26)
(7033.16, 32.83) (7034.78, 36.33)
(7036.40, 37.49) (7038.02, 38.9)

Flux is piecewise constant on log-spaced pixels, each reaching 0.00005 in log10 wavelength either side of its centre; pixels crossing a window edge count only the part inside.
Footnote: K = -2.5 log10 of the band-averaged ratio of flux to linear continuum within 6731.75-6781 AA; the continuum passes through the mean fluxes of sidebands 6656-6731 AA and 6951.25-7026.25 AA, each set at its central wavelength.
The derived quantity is 0.04 mag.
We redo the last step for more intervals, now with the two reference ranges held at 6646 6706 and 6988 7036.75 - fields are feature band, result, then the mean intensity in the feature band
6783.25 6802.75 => -0.011 mag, 37.8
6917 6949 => 0.101 mag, 33.4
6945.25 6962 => -0.078 mag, 39.3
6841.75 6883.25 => 0.017 mag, 36.5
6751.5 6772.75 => -0.010 mag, 38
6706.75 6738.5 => -0.236 mag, 47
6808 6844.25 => -0.032 mag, 38.4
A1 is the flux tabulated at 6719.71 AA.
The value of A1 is 47.72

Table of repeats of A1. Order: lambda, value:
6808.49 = 39.31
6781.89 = 39.3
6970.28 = 36.16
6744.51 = 41.53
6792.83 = 40.26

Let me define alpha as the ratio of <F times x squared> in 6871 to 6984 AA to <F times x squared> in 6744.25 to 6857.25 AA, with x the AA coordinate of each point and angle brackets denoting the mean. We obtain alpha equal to 1.03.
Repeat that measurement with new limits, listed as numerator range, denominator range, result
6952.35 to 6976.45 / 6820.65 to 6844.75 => 1.04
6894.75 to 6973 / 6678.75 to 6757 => 0.94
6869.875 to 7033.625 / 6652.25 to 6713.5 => 1.04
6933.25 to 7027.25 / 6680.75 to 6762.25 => 0.95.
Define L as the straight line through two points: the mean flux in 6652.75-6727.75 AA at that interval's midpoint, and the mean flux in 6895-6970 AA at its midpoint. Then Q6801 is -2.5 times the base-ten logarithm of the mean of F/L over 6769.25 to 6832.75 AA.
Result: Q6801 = 0.028 mag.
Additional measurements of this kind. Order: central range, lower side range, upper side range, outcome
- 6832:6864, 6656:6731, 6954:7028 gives 0.12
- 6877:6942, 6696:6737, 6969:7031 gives 0.06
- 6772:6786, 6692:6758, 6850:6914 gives 0.14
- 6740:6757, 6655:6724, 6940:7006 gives -0.02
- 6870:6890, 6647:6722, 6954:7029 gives -0.01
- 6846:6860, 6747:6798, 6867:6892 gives 0.14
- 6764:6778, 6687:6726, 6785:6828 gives 0.12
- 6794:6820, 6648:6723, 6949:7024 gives 0.04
